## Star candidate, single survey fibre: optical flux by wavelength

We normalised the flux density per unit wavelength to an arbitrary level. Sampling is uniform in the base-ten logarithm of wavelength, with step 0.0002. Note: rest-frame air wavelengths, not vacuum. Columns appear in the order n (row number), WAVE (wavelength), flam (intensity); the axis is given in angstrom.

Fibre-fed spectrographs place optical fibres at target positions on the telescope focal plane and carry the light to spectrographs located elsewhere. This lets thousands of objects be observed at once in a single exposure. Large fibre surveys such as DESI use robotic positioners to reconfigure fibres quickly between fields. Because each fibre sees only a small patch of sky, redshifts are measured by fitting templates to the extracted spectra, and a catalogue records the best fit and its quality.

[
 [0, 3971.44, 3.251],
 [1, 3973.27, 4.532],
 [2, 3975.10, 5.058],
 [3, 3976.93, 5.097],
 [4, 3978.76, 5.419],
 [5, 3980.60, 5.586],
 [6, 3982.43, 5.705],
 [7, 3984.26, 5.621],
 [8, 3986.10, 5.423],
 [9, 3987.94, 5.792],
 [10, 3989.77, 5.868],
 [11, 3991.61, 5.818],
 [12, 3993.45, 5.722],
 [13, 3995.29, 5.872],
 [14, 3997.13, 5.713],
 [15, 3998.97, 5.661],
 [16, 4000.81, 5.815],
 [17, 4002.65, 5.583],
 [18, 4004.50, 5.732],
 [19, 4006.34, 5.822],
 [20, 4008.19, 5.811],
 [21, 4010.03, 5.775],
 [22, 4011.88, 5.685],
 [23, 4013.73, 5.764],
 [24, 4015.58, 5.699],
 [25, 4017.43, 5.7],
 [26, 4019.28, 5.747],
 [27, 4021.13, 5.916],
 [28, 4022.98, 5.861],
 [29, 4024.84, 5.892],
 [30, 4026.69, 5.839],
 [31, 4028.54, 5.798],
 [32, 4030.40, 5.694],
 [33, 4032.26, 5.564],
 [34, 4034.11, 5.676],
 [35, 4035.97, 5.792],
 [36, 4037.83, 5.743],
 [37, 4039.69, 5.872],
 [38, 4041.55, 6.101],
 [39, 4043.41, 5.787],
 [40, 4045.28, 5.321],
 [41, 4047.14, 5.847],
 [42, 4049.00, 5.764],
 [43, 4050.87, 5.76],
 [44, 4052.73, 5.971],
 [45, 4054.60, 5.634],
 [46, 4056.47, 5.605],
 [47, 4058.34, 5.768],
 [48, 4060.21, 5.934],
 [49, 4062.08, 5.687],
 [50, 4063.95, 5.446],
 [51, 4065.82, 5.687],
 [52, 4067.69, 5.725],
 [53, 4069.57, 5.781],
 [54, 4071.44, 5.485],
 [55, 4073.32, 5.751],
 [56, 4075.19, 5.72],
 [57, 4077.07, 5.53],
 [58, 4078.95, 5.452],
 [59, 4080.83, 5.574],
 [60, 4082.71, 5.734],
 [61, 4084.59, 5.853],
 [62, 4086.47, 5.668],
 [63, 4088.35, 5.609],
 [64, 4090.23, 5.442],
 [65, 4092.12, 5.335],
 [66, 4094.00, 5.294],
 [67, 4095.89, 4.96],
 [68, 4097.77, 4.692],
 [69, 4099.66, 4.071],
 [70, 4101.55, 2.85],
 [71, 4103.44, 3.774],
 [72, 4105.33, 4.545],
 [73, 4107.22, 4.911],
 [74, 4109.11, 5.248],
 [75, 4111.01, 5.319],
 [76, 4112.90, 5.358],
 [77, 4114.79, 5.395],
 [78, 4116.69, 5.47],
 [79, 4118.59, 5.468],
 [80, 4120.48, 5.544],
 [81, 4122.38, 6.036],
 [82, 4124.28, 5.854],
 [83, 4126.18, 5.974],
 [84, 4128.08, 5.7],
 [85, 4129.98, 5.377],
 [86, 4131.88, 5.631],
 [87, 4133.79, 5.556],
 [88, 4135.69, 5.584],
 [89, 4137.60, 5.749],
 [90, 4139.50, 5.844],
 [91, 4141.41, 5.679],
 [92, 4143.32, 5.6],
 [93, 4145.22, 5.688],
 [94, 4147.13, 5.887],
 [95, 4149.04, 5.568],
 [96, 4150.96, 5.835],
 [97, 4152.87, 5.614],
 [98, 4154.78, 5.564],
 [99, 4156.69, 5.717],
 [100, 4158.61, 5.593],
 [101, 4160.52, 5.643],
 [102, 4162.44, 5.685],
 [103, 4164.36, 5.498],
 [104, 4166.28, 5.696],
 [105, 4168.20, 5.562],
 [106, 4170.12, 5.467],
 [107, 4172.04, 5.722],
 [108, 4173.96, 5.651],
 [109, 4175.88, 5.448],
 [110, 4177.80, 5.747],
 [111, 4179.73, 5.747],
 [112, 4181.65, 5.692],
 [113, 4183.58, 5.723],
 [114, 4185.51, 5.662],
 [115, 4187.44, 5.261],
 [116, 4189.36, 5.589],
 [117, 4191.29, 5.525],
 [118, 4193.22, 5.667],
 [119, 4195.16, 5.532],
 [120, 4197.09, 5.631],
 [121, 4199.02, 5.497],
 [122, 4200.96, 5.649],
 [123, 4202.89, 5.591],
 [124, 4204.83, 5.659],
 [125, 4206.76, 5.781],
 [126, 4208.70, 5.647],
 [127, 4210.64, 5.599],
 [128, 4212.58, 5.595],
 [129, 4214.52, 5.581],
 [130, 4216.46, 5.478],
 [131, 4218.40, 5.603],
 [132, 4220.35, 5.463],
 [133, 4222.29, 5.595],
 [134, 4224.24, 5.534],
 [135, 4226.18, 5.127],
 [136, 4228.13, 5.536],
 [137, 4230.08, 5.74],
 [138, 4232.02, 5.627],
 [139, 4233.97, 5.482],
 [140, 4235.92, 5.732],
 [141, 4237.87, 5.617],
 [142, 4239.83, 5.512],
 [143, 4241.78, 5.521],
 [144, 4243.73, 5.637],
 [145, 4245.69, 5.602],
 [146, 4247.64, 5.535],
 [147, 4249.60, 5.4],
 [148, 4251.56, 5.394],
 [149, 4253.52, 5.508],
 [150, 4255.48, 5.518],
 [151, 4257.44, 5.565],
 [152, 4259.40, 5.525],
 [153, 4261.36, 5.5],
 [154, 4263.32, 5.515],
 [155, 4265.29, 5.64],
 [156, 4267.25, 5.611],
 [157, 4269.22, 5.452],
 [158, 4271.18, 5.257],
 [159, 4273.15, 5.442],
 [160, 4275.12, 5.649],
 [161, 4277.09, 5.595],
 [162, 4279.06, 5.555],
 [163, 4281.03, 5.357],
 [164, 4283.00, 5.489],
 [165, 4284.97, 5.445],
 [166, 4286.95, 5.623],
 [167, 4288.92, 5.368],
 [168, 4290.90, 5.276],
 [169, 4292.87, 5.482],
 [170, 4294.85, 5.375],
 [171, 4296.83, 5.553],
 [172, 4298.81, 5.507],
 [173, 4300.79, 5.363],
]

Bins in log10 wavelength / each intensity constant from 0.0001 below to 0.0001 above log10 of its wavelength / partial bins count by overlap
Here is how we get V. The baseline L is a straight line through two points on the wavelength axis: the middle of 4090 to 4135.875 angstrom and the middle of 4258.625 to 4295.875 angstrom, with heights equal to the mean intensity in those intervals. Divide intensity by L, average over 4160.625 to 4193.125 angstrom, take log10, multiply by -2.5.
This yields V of -0.064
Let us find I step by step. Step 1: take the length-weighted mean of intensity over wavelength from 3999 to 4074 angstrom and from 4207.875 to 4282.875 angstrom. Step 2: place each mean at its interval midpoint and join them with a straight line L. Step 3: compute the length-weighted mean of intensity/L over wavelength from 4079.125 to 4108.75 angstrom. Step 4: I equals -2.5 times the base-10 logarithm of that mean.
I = 0.15 mag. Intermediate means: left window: 5.74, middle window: 4.97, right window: 5.53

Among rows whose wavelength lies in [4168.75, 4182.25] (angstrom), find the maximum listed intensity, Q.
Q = 5.747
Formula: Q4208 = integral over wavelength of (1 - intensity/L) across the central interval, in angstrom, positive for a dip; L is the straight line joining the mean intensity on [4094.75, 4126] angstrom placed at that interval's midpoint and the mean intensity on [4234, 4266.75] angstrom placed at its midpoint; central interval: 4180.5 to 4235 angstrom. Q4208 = -2.0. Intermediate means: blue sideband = 5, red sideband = 5.54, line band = 5.57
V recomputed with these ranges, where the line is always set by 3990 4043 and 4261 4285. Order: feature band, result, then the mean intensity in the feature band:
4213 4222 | 0.004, 5.54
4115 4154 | -0.005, 5.68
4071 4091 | 0.016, 5.63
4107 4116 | 0.079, 5.28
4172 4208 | -0.005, 5.62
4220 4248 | -0.002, 5.55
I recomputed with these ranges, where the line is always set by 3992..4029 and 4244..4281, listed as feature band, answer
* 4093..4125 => 0.140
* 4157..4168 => -0.001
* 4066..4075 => 0.004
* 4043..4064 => 0.002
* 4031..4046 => 0.001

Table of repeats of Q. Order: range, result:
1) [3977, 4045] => 6.101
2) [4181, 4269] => 5.781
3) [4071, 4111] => 5.853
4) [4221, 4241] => 5.74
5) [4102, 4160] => 6.036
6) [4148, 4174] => 5.835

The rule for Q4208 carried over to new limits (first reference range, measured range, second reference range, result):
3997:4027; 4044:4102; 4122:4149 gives 2.7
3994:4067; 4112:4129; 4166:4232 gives 0.1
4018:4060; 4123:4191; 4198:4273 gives -0.2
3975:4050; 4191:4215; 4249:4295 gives -0.3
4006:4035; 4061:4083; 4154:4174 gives 0.3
